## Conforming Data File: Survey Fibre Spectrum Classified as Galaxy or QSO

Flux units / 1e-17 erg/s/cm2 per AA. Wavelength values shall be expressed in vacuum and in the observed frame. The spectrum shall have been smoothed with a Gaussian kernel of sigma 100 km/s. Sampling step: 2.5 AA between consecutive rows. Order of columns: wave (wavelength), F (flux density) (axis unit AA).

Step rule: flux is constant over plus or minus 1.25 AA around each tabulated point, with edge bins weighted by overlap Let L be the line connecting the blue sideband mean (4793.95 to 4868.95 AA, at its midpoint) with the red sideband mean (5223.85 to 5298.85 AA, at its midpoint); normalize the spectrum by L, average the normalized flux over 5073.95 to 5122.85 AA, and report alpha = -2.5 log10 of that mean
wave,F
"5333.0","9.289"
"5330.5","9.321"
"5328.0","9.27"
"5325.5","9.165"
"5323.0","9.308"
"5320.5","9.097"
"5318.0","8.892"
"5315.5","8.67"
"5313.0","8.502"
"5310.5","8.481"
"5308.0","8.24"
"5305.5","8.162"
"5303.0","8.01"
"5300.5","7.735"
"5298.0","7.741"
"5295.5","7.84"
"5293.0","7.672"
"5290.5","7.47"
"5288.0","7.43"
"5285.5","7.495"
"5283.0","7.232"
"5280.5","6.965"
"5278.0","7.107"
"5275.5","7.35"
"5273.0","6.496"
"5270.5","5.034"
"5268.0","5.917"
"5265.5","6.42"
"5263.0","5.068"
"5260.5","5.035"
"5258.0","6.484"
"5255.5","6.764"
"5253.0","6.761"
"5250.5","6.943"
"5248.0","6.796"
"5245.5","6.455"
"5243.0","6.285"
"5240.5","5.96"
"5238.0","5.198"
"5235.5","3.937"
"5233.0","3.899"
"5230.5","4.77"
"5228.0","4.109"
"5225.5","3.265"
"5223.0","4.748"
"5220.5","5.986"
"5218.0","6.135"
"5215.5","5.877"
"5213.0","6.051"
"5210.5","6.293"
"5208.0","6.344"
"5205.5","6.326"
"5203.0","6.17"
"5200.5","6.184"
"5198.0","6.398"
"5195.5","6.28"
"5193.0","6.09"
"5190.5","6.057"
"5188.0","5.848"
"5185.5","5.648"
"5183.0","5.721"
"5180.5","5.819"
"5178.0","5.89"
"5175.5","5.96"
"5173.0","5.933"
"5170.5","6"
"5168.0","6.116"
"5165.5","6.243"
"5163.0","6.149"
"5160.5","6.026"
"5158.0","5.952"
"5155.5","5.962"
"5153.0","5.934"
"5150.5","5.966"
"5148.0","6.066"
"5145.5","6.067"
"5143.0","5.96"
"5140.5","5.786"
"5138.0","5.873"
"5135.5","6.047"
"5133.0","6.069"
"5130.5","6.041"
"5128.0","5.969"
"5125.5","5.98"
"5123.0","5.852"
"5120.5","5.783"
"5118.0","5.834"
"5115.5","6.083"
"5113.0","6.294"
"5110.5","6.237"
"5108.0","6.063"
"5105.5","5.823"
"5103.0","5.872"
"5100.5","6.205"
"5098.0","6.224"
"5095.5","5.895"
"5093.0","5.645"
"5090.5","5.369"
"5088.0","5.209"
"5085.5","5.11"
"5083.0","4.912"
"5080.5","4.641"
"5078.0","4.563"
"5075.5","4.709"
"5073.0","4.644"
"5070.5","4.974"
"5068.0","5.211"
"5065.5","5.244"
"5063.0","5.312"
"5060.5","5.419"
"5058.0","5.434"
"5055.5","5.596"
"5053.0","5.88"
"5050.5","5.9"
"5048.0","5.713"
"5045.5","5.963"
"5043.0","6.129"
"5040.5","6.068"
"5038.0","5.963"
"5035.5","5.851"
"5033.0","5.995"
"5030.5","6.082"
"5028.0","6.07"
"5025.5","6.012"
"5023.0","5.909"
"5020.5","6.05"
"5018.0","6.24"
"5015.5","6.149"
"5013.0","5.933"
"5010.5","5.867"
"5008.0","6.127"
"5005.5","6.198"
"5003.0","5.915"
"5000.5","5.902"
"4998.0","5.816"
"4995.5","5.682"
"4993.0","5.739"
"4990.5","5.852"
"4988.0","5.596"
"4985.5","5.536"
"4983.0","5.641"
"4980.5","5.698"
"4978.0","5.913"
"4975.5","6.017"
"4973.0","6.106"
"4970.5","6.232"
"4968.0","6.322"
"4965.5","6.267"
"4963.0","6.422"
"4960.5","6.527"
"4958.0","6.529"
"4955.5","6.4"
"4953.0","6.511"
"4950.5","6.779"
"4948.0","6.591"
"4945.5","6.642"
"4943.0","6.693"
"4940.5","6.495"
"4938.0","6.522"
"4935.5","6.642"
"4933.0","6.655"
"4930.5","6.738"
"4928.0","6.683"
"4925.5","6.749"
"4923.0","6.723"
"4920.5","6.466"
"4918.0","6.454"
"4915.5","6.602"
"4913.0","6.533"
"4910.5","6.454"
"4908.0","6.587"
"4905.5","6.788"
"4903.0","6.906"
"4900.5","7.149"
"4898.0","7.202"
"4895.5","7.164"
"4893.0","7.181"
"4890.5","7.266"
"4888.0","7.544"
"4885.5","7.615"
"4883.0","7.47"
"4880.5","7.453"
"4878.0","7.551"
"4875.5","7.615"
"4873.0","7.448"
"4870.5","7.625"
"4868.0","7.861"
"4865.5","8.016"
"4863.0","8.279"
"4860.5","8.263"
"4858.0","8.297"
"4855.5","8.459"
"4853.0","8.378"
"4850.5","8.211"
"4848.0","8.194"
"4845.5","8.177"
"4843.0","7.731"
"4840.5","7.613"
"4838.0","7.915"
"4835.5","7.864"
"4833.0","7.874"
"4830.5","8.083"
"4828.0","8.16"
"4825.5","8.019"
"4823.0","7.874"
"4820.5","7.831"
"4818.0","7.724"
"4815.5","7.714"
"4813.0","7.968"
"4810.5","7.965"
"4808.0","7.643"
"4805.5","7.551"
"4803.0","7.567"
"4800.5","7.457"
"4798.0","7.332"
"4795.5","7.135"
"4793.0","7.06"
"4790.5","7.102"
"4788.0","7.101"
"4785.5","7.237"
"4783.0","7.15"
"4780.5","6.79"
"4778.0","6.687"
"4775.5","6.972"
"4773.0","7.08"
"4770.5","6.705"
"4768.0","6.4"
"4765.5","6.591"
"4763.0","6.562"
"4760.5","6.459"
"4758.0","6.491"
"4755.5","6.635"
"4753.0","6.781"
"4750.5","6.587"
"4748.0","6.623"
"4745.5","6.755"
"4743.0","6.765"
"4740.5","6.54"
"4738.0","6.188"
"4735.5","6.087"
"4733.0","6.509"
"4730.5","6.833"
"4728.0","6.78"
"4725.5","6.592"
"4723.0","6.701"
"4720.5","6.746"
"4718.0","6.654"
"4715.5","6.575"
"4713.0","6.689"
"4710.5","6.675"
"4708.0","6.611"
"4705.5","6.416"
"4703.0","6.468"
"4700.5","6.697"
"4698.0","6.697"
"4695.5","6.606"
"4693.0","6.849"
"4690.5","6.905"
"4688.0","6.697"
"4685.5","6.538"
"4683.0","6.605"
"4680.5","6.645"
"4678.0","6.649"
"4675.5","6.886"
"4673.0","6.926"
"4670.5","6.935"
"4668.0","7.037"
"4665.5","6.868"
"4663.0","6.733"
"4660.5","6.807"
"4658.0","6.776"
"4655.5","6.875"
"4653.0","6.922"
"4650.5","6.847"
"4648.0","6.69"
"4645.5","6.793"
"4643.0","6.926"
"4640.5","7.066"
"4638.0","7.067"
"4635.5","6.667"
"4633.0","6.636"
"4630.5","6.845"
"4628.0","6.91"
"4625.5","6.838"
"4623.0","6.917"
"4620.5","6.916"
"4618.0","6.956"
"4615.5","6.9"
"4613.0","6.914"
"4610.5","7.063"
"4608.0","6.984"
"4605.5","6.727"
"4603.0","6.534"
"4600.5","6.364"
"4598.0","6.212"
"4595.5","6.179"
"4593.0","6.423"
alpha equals 0.21 mag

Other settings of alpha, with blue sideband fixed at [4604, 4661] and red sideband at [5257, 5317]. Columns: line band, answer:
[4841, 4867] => -0.17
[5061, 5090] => 0.38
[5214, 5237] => 0.44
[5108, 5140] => 0.19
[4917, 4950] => 0.06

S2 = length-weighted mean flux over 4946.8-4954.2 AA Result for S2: 6.63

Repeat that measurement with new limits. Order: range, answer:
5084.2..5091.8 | 5.23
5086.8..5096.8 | 5.53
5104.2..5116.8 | 6.1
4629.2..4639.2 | 6.8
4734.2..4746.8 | 6.47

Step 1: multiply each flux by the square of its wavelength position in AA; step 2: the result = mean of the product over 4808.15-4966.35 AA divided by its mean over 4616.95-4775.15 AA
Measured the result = 1.18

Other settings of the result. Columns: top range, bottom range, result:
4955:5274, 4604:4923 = 0.95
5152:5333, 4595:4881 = 1.14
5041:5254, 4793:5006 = 0.90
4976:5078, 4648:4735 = 0.98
